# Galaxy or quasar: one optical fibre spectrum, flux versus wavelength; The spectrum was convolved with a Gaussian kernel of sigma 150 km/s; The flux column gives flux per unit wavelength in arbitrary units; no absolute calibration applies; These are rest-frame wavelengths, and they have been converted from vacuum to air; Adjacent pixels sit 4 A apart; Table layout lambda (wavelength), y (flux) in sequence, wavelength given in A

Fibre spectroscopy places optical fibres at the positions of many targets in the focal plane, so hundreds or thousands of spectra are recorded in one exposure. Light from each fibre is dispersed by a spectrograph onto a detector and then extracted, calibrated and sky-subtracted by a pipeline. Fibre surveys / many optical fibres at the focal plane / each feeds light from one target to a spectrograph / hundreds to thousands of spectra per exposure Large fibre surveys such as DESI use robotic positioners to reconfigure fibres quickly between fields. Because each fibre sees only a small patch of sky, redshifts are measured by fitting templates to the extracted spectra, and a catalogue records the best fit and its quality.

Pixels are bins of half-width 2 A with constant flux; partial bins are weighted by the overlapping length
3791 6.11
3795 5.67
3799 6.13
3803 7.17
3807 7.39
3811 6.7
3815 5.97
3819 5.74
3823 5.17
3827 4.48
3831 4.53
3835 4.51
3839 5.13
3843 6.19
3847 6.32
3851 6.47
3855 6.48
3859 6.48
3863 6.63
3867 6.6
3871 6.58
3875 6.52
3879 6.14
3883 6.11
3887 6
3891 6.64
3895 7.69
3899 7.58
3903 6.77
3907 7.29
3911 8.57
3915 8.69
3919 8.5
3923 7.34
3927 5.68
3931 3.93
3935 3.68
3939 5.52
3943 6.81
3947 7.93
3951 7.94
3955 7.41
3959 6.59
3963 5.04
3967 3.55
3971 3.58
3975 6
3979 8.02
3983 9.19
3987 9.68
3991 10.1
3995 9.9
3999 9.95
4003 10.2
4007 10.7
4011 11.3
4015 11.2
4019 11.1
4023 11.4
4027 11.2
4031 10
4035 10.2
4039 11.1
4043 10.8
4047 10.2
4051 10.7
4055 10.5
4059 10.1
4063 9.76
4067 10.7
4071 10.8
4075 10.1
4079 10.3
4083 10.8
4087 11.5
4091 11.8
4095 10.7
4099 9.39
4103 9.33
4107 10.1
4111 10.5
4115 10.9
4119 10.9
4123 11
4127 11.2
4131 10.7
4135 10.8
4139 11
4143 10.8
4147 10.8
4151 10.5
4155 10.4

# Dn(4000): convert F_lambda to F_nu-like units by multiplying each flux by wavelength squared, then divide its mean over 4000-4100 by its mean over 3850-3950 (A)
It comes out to 1.72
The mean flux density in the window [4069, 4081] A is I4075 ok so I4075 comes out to 10.4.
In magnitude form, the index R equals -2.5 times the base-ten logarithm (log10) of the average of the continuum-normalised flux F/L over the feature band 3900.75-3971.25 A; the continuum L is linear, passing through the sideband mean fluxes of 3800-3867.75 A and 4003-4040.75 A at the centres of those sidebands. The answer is 0.30 mag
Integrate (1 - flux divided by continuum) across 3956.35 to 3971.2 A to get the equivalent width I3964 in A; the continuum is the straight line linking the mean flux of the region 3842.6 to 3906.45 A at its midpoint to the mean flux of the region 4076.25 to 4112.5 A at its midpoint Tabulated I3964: 5.8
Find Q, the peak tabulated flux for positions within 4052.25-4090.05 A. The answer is 11.5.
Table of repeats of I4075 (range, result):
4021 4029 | 11.3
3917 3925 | 7.92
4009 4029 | 11.2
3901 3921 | 7.96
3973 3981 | 7.01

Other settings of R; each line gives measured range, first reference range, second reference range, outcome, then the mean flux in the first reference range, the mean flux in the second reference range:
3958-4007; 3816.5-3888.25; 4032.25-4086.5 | 0.14 mag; 5.89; 10.5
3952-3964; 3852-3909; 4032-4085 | 0.25 mag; 6.68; 10.5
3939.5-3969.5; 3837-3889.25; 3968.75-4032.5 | 0.30 mag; 6.28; 9.57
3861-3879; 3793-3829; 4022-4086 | 0.10 mag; 6.05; 10.5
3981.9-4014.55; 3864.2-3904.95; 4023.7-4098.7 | -0.11 mag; 6.66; 10.6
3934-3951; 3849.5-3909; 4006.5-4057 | 0.31 mag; 6.67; 10.8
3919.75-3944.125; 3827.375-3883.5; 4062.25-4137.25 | 0.31 mag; 6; 10.6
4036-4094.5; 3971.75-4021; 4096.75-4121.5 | -0.07 mag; 9.62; 10.2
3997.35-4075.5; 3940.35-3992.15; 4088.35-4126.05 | -0.21 mag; 7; 10.5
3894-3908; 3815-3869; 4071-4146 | -0.07 mag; 5.76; 10.7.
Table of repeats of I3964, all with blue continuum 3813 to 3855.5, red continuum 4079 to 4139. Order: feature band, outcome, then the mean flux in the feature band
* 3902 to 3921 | -2.88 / 8.03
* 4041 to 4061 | -1.81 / 10.5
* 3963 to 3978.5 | 6.29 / 4.81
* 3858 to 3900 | -1.73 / 6.61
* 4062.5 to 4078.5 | -0.69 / 10.4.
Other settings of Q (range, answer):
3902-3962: 8.69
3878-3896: 7.69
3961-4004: 10.2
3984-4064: 11.4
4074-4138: 11.8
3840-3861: 6.48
